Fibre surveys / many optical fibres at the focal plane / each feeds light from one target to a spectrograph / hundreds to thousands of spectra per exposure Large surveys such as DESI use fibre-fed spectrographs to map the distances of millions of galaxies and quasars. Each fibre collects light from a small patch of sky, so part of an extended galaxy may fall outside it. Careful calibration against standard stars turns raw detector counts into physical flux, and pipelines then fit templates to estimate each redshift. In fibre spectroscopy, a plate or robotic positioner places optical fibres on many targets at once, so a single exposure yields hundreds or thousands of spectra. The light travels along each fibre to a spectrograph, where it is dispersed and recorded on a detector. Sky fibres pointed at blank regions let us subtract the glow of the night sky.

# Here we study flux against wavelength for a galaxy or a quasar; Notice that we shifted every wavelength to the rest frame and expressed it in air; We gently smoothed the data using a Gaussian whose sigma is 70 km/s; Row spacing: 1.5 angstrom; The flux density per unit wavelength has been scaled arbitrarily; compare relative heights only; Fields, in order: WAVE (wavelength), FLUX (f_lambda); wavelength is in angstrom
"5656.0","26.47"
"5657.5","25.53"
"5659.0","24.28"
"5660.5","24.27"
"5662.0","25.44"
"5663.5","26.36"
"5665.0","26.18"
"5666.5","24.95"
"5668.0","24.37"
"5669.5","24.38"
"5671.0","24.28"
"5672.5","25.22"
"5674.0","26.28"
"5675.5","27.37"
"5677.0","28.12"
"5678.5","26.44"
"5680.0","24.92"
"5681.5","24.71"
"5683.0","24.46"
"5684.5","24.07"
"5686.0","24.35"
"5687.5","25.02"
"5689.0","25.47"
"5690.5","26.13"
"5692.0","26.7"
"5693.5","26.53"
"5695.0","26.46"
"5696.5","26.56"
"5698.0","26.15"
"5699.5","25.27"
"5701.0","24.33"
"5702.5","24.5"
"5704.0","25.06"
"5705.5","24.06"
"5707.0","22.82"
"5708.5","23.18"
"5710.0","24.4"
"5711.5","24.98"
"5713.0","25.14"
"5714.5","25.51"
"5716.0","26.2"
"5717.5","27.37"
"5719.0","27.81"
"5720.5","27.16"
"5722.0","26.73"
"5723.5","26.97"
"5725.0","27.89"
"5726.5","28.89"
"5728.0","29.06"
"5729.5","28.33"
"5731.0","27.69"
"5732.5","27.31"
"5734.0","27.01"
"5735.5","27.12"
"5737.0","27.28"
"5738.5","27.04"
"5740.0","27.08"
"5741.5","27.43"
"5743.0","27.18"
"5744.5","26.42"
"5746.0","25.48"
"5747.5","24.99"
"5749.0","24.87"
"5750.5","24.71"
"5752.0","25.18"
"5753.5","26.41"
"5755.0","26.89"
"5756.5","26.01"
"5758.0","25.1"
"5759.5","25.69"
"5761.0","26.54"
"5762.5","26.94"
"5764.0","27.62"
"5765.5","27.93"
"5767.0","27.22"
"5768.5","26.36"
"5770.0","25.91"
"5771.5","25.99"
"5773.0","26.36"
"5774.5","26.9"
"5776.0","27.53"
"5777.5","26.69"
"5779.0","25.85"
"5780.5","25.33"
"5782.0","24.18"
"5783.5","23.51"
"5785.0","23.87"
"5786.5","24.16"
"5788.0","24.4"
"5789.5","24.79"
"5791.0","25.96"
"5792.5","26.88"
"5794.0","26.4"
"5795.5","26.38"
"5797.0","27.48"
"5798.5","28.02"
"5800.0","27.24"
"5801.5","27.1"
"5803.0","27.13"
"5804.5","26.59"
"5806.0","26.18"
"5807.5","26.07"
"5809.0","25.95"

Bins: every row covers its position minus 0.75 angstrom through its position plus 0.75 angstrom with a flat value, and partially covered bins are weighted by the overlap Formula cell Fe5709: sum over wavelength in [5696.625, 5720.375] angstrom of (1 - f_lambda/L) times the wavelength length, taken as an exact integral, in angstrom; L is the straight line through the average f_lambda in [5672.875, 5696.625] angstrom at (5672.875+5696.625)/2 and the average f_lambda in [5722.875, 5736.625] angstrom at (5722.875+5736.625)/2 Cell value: 1.47 angstrom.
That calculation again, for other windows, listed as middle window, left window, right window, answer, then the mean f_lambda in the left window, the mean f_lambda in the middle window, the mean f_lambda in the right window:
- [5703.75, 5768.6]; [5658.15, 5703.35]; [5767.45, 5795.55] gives -2.1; 25.5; 26.4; 25.7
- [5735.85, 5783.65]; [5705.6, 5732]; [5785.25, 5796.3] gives -0.6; 26.4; 26.2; 25.5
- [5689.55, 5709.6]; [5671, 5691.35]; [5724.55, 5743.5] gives 0.8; 25.5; 25.2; 27.6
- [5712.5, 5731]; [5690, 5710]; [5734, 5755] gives -1.1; 25.2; 27.3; 26.3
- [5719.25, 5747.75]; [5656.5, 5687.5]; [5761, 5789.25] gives -1.8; 25.3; 27.3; 25.9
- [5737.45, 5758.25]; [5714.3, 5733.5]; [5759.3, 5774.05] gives 0.7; 27.5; 26.1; 26.7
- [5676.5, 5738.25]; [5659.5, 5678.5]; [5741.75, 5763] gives -0.7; 25.6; 26.1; 25.9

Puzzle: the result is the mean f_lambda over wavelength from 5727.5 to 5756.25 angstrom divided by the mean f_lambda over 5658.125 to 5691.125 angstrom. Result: 1.05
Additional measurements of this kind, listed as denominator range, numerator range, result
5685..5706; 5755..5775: 1.04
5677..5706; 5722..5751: 1.06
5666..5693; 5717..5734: 1.09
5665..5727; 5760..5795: 1.01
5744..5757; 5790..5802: 1.05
